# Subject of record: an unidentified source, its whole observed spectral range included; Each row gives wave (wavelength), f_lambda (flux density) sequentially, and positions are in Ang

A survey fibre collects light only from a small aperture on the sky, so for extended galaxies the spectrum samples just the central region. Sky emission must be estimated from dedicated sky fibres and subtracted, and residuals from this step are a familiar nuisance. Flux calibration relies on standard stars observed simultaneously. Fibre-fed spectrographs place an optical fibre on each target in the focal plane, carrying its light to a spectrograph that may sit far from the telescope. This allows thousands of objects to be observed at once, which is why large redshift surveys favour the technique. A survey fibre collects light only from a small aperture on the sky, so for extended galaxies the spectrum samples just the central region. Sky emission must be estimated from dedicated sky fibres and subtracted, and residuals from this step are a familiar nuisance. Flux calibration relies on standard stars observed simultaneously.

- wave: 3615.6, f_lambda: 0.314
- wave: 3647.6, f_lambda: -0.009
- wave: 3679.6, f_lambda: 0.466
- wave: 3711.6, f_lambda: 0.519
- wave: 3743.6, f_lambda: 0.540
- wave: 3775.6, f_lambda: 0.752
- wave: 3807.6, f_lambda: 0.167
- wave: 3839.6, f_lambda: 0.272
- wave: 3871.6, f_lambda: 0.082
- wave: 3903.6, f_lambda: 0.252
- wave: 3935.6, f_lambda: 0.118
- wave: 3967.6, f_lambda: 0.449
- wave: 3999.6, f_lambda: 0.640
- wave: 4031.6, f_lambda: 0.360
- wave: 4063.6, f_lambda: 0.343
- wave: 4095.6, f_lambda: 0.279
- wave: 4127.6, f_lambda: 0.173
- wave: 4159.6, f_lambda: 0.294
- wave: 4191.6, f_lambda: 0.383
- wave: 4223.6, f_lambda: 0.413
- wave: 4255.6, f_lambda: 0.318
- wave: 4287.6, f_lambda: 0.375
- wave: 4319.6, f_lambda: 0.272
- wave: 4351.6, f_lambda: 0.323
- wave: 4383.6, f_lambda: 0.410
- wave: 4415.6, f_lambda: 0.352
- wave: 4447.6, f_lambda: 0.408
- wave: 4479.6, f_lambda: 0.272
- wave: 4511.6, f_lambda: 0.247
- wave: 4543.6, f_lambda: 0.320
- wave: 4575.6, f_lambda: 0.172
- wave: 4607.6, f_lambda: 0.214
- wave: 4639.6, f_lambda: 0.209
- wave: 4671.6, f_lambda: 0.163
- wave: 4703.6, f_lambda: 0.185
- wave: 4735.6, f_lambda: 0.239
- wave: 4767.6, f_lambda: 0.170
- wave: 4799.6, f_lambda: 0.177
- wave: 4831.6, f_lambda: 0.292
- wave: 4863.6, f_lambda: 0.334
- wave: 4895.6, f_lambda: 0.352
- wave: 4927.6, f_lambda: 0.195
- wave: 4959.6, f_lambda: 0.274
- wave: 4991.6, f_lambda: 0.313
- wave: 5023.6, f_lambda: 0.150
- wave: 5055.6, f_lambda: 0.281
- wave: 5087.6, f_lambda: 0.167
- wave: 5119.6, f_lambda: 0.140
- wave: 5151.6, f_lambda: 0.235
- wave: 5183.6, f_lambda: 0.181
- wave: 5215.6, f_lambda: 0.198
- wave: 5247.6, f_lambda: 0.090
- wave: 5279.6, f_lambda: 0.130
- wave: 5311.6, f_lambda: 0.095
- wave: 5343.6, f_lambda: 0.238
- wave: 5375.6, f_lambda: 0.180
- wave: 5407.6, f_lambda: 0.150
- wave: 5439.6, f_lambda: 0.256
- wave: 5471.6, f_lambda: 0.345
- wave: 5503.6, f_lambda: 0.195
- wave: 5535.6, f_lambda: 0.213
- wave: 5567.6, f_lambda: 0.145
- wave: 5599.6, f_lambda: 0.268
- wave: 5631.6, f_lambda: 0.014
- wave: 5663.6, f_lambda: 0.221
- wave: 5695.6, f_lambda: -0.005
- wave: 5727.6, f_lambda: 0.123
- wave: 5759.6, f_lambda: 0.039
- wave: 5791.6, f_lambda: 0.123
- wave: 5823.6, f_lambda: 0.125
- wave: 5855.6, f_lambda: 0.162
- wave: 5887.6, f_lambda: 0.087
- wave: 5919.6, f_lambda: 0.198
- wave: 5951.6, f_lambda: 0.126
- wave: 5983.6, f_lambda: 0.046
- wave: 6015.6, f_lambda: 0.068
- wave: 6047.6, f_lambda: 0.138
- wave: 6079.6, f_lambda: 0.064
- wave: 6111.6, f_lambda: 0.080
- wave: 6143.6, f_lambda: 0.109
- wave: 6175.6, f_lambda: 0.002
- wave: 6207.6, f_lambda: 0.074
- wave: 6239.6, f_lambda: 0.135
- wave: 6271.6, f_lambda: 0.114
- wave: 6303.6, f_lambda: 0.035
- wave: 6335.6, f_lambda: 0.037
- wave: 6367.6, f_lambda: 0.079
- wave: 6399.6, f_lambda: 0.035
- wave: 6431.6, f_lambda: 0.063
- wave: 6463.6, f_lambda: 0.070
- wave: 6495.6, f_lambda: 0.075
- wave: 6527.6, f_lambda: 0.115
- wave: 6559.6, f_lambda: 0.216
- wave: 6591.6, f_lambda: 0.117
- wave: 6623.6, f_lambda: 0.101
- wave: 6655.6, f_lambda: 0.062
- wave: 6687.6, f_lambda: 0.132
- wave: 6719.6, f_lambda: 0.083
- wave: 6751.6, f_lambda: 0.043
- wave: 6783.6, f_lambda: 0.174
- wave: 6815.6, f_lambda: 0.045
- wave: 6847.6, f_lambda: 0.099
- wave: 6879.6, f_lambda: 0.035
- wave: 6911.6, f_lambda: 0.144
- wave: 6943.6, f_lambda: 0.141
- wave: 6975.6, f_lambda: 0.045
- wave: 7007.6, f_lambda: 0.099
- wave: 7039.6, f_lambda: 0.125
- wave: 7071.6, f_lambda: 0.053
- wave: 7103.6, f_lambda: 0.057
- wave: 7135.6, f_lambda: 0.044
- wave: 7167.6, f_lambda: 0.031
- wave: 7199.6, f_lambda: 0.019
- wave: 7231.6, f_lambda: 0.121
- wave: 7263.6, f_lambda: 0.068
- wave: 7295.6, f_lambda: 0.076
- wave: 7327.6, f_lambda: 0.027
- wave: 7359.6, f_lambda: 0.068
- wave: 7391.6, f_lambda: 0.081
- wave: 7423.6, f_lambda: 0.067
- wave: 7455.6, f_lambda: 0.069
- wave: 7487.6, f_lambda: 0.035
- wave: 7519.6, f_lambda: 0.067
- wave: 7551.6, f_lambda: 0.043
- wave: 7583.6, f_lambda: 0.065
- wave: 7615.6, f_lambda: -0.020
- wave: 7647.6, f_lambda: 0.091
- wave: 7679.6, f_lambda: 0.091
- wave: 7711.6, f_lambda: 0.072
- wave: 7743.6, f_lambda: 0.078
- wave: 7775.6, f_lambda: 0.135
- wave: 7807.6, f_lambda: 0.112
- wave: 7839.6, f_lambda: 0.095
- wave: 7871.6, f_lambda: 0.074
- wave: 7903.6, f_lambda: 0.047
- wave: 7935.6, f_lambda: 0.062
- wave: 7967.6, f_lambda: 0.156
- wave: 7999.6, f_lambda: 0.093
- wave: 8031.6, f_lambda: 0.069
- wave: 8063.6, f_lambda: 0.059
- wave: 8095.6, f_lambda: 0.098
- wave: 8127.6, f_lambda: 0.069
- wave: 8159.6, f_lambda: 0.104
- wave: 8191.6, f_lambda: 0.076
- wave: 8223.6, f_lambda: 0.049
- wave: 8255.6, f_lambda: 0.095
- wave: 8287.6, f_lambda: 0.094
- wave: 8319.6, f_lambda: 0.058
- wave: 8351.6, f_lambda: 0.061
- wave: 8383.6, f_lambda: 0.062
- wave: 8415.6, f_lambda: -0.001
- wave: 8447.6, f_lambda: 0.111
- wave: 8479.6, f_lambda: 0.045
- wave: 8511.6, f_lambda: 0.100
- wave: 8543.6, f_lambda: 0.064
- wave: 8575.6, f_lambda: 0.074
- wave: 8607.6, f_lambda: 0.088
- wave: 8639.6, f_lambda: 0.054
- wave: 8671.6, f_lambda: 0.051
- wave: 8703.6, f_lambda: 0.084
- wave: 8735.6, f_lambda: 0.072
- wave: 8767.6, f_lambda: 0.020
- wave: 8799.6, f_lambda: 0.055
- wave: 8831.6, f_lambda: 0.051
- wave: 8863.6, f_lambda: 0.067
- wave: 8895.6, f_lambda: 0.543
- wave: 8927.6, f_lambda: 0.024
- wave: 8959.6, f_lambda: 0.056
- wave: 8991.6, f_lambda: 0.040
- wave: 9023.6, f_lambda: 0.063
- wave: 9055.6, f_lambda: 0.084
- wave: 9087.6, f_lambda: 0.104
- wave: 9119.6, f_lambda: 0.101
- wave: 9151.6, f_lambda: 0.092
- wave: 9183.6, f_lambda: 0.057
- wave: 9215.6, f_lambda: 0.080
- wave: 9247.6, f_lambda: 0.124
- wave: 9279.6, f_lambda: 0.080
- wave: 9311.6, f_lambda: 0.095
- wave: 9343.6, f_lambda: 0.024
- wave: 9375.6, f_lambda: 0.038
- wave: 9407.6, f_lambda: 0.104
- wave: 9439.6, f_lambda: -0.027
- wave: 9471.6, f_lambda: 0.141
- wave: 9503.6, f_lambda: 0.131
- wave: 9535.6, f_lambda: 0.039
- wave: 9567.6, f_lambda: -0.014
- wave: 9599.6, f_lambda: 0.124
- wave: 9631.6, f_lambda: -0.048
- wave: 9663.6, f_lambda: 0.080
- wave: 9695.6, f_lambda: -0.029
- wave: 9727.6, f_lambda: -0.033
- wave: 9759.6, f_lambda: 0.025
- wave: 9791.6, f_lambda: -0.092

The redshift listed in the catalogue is 1.39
